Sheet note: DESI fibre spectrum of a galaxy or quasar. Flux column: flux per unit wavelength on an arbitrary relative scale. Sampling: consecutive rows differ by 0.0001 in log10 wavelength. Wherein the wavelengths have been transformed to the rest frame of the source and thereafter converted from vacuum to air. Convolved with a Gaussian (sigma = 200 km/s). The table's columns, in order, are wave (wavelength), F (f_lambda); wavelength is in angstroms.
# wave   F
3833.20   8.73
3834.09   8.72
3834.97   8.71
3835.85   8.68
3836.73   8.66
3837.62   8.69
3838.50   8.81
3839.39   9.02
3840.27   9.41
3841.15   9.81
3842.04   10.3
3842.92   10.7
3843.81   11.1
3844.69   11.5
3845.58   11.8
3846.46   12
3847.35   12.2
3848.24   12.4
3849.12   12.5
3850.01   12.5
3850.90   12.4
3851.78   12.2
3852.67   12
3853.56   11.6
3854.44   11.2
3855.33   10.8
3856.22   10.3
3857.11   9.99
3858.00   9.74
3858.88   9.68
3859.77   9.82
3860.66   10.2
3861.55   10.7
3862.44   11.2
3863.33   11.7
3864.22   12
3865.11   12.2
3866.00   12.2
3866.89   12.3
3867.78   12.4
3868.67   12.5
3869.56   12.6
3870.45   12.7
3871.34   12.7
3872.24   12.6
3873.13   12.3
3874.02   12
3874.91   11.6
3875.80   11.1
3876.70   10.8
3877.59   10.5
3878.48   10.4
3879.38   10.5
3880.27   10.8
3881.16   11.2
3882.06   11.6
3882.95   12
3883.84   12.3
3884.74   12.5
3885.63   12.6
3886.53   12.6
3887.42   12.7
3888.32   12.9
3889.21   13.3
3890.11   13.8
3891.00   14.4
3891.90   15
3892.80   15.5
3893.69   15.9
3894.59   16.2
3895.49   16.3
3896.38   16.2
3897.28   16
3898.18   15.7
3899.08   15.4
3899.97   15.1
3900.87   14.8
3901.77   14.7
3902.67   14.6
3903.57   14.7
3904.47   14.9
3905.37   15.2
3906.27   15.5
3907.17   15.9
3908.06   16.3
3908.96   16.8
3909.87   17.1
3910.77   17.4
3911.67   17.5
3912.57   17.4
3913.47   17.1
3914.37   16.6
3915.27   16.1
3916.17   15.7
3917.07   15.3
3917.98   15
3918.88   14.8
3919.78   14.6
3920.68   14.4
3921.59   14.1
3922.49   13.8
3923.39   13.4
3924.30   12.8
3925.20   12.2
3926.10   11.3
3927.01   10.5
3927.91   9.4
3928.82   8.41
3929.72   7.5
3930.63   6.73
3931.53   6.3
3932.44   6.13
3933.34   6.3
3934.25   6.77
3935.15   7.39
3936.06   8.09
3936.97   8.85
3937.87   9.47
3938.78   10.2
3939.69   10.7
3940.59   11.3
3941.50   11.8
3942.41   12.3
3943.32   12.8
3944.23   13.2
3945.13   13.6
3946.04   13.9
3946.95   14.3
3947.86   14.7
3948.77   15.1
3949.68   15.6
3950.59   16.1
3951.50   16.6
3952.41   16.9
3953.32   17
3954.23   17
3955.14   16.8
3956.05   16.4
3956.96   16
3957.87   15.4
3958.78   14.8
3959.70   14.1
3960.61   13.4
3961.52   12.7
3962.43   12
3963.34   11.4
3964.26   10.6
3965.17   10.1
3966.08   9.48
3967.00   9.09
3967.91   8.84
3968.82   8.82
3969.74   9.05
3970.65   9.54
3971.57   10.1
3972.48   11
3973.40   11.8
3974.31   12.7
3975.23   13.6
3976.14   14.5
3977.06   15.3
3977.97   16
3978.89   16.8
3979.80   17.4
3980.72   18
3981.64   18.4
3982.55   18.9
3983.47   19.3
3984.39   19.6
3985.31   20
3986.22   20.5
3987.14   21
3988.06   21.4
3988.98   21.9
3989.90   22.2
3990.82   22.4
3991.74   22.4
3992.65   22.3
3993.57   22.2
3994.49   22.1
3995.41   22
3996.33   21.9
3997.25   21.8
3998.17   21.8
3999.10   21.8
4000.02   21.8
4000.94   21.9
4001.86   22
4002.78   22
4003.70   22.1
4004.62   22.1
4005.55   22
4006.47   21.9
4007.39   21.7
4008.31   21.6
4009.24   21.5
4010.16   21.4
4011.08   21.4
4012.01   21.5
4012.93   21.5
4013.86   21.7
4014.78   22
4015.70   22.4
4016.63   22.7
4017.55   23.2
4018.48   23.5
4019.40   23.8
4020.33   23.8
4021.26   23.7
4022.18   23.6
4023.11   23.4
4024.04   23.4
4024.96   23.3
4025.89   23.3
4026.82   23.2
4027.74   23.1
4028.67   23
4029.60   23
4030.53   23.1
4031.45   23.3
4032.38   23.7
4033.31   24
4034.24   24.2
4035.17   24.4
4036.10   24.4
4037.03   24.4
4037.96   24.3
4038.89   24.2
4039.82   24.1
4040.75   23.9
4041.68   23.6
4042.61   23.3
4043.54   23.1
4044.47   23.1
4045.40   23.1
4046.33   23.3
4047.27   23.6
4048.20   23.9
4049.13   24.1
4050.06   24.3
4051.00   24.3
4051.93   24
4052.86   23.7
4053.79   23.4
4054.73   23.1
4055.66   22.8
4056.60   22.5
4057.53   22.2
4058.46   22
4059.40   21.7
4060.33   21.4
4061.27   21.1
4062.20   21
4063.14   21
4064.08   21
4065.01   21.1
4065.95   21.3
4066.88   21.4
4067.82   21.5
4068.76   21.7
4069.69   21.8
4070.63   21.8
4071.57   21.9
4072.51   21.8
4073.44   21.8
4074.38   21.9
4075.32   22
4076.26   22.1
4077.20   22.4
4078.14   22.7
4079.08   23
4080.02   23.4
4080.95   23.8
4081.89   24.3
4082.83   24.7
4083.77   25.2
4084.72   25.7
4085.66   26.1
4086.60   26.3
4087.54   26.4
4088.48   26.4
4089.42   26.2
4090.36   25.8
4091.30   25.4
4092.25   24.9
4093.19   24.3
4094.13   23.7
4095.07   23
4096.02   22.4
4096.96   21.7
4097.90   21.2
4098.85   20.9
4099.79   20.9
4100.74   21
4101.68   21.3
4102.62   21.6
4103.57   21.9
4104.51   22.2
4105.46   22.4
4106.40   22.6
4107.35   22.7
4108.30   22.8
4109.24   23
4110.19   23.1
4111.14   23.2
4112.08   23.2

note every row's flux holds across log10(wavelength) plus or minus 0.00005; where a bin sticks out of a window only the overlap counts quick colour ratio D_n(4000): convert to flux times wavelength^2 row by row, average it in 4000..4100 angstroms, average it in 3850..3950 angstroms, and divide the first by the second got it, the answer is 1.96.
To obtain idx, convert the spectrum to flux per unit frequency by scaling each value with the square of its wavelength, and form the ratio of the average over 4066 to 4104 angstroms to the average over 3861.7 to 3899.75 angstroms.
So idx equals 2.0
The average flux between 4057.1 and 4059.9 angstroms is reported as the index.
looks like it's 22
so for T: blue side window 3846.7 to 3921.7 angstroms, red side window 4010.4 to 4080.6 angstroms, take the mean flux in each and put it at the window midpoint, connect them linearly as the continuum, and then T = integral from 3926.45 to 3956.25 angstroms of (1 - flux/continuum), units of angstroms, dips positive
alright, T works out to 9.1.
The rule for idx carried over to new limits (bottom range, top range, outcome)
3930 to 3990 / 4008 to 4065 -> 1.76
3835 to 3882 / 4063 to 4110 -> 2.31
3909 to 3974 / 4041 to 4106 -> 1.95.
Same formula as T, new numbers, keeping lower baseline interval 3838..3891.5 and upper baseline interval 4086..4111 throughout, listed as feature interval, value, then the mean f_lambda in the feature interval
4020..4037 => -3.3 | 23.6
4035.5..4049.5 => -2.3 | 23.8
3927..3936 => 4.5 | 7.42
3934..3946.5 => 3.7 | 10.8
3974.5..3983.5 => 0.4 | 16.6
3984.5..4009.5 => -4.9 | 21.8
